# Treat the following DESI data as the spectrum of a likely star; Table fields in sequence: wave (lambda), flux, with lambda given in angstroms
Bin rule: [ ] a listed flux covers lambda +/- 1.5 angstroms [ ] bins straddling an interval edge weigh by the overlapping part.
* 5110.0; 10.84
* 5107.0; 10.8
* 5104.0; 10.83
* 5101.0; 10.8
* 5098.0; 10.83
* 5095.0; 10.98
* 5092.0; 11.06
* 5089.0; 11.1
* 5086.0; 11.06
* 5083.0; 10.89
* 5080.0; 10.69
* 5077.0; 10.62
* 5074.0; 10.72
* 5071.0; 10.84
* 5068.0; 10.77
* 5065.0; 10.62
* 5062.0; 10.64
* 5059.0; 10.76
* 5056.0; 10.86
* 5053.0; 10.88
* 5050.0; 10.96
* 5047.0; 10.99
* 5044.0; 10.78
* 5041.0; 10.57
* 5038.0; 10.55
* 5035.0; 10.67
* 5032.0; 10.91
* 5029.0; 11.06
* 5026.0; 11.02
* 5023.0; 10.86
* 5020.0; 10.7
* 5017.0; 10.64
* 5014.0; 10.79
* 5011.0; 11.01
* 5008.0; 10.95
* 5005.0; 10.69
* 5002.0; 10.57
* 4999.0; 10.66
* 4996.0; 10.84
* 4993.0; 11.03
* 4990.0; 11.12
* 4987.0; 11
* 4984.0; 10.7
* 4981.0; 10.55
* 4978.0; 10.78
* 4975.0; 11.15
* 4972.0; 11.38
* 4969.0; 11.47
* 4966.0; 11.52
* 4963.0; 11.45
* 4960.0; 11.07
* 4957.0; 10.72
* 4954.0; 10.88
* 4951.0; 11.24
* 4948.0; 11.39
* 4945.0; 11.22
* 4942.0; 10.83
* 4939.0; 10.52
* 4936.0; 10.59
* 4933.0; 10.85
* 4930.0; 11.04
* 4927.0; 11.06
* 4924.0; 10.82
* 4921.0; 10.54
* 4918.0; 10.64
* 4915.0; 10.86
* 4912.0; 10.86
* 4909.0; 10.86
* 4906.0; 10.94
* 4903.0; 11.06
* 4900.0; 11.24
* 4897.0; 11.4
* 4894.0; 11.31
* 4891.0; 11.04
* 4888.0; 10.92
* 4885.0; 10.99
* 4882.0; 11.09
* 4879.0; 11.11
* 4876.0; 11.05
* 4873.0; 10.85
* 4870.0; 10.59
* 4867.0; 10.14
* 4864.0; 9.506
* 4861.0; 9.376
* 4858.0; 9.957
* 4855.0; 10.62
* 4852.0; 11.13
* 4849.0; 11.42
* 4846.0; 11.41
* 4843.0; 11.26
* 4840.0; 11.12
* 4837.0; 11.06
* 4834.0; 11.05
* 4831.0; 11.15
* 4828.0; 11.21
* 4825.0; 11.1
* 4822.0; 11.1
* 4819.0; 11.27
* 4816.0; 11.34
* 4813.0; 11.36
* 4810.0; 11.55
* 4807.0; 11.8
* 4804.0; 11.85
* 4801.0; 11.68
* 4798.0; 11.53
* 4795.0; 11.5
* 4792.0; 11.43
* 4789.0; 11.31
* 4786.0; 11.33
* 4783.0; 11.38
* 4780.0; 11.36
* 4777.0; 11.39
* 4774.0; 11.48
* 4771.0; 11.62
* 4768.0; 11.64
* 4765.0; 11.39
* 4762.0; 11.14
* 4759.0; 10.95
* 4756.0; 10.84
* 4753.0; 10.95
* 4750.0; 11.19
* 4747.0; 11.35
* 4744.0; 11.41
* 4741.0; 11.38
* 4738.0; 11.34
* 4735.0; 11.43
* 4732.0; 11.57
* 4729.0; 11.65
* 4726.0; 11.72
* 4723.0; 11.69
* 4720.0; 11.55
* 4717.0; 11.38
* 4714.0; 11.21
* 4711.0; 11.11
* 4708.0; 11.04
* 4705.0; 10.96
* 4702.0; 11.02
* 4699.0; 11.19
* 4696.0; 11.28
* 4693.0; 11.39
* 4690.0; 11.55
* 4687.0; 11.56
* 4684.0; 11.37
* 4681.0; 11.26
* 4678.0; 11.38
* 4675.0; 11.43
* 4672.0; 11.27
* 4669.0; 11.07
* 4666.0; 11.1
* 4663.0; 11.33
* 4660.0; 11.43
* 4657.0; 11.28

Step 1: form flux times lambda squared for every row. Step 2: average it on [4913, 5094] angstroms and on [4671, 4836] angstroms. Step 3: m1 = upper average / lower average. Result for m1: 1.1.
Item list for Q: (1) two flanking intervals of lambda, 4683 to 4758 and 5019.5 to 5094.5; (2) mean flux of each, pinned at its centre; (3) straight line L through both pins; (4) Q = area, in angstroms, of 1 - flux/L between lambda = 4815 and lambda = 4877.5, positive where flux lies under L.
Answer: 1.7 angstroms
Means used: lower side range 11.3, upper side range 10.8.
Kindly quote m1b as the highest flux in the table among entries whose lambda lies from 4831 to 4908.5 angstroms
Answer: 11.42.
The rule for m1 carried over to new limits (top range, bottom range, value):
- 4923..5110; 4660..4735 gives 1.10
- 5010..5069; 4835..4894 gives 1.07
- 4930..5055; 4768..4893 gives 1.05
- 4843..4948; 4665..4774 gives 1.03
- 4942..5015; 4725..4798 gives 1.06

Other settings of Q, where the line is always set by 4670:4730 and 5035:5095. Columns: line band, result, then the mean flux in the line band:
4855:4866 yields 1.3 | 9.77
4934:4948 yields 0.2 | 10.9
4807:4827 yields -0.3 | 11.3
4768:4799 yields -0.6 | 11.4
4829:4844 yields 0.0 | 11.1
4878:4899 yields -0.1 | 11.1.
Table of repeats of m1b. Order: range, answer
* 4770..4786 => 11.62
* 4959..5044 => 11.52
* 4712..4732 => 11.72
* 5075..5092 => 11.1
